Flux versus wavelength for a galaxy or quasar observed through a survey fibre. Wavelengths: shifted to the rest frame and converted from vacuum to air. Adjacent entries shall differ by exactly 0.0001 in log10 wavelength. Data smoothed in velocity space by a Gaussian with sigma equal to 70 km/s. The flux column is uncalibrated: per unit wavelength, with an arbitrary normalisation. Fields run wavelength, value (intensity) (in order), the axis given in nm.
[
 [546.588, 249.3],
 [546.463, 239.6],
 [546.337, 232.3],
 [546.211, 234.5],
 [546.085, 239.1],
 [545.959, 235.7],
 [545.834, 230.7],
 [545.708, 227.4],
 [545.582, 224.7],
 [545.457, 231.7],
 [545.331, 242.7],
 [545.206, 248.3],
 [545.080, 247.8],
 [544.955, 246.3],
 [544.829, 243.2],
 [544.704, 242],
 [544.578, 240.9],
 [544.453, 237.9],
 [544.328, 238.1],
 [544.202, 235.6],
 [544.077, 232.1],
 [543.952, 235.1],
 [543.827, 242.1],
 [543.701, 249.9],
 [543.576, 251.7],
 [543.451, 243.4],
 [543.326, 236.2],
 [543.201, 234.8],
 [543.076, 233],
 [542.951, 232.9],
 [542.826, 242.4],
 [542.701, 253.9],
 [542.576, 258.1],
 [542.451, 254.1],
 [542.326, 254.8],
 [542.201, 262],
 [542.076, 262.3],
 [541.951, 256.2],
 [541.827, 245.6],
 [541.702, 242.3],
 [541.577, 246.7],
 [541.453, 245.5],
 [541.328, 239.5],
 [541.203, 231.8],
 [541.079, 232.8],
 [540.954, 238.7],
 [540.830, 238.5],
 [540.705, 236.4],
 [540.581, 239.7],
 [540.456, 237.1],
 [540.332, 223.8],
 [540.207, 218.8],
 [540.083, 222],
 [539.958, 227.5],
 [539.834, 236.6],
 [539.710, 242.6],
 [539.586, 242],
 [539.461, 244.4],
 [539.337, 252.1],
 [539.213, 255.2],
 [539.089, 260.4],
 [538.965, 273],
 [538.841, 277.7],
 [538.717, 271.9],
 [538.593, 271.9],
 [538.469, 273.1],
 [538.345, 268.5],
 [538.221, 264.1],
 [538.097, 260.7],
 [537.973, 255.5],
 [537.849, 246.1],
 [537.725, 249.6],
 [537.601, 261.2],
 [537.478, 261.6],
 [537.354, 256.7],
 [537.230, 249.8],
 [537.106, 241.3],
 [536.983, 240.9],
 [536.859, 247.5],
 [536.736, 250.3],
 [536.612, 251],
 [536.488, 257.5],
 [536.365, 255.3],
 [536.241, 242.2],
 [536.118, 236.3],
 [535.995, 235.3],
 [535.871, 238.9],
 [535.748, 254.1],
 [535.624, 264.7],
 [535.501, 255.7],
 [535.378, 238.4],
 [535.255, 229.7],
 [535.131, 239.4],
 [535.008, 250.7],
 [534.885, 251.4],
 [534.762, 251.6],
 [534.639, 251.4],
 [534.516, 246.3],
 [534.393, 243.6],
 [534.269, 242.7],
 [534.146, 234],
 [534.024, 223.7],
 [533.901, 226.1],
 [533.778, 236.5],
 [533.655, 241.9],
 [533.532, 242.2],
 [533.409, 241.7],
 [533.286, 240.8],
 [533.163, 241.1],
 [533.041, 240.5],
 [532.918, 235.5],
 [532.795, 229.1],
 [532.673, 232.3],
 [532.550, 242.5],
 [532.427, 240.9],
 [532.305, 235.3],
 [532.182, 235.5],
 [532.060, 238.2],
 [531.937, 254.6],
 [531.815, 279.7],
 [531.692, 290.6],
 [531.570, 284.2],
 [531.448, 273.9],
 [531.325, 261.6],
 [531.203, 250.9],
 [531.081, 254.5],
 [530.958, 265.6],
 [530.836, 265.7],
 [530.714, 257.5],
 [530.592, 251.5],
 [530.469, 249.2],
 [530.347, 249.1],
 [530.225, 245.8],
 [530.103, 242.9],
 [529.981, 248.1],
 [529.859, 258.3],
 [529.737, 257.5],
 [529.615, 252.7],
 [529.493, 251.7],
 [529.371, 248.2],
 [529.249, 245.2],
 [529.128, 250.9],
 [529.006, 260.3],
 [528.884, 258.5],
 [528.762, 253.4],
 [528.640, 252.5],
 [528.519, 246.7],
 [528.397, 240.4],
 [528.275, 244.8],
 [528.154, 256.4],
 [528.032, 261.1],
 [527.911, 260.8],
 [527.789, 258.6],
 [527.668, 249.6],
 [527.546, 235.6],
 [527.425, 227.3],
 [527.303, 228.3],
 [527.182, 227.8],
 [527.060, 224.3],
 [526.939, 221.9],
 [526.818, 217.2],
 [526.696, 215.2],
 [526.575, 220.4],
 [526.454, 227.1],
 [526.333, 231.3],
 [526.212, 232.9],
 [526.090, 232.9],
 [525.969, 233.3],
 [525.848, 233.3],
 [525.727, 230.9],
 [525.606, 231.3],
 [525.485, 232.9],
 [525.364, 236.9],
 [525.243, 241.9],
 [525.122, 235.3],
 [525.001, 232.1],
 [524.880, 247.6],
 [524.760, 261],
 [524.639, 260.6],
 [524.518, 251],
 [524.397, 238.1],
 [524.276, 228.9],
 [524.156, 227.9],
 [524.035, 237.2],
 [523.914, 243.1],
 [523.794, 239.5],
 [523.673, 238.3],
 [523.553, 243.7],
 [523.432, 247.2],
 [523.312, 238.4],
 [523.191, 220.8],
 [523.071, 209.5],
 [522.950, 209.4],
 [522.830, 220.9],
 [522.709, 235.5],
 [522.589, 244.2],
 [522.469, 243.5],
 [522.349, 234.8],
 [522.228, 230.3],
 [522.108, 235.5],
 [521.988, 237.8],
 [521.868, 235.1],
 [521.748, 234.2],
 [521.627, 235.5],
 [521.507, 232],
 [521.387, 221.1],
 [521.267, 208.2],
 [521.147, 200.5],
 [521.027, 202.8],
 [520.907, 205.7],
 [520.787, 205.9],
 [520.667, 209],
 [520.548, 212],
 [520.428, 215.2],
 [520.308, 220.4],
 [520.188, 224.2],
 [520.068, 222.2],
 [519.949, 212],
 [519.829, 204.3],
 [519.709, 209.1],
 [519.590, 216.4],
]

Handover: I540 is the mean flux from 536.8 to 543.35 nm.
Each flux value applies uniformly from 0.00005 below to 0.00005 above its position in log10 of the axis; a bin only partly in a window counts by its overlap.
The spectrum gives 248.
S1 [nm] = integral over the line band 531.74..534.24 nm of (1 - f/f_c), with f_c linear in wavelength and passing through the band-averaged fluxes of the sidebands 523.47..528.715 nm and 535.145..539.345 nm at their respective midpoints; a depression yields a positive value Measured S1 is 0.082 nm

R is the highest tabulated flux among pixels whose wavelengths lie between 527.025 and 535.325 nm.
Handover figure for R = 290.6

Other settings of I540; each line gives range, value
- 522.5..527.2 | 233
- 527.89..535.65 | 249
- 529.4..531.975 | 259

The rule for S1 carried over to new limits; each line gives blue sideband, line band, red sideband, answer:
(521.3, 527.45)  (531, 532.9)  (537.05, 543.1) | -0.10 nm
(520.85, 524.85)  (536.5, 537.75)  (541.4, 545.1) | -0.05 nm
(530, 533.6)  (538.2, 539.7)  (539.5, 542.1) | -0.13 nm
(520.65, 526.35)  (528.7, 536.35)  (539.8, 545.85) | -0.40 nm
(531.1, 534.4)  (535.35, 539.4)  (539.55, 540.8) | -0.30 nm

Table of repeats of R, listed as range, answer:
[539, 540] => 260.4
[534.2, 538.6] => 273.1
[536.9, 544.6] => 277.7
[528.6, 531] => 265.7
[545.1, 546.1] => 248.3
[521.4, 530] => 261.1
